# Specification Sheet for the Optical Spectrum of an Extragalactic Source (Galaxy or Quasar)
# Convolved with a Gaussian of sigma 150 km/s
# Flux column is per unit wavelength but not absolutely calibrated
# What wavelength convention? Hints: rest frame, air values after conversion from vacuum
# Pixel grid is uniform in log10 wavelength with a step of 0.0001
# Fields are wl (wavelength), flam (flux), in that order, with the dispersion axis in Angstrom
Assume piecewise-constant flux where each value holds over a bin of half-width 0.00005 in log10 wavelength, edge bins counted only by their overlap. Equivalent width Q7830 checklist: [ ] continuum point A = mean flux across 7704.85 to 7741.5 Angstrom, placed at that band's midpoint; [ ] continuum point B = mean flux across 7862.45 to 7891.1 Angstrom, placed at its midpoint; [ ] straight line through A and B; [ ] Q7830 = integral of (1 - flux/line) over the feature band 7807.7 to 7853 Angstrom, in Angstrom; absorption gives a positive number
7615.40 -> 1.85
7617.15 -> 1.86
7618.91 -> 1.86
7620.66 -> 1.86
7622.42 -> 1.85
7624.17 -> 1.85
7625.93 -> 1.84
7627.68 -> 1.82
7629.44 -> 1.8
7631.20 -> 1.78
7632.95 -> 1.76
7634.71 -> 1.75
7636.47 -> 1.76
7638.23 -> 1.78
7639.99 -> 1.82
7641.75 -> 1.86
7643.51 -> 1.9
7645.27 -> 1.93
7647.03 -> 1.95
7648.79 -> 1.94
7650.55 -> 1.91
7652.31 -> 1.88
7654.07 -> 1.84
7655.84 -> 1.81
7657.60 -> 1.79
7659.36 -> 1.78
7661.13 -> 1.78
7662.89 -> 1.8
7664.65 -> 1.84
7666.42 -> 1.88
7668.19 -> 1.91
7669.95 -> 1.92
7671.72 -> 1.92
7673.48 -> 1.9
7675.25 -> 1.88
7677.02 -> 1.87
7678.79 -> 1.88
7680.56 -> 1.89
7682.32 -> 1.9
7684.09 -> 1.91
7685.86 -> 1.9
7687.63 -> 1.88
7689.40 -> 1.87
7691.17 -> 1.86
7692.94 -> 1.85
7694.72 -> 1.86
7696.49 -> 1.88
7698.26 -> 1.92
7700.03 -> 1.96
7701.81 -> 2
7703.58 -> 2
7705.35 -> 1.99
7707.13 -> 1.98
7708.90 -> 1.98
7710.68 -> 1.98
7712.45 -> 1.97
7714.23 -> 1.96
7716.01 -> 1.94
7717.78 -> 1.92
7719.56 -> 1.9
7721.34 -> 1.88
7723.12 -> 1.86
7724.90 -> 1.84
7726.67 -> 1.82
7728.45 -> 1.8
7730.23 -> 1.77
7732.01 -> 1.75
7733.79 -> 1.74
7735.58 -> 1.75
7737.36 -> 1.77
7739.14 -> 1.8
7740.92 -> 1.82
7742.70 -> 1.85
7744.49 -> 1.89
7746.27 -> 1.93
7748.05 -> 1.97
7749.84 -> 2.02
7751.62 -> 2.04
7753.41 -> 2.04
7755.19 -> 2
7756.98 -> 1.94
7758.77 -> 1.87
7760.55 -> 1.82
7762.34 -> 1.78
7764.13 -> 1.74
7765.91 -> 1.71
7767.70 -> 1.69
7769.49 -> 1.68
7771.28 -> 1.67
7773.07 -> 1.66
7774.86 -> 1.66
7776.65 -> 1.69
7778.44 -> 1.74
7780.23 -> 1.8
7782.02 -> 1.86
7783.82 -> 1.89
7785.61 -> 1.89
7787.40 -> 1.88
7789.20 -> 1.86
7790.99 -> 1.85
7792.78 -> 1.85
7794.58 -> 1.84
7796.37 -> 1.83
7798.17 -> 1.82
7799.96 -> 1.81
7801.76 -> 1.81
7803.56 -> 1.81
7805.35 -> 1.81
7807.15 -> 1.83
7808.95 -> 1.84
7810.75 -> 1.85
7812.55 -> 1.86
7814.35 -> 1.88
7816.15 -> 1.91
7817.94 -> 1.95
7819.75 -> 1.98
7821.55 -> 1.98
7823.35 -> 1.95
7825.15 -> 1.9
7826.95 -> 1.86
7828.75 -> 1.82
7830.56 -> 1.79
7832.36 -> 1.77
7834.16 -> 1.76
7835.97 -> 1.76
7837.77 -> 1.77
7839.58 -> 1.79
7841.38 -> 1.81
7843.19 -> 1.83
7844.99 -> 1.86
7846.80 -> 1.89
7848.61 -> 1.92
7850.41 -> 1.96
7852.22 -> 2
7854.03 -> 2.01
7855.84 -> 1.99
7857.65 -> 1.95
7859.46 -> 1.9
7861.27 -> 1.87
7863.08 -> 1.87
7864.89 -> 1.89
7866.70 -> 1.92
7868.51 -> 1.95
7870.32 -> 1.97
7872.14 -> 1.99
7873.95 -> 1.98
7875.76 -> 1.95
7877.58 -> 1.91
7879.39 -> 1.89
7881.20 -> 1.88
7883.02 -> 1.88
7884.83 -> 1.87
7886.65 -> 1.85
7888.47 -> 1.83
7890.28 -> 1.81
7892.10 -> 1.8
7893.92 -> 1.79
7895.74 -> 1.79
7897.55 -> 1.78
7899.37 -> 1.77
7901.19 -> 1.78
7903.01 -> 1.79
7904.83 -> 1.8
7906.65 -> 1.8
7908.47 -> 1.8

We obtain 0.6 Angstrom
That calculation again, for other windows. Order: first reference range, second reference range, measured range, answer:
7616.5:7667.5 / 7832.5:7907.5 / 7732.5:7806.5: 1.1 Angstrom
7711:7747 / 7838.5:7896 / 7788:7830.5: 0.3 Angstrom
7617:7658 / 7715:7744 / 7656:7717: -2.2 Angstrom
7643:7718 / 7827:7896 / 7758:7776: 1.5 Angstrom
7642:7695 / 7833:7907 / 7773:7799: 0.8 Angstrom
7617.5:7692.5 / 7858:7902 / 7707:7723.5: -0.7 Angstrom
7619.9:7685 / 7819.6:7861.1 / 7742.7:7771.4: 0.0 Angstrom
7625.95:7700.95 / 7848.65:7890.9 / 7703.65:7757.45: -0.5 Angstrom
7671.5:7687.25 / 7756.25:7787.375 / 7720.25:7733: 0.1 Angstrom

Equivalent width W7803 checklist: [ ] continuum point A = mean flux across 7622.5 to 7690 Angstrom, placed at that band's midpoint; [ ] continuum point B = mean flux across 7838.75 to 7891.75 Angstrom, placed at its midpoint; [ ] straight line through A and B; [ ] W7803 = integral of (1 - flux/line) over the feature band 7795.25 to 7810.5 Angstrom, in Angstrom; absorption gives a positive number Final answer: 0.54 Angstrom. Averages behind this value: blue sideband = 1.85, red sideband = 1.9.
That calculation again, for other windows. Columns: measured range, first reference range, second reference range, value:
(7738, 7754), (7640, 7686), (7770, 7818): -0.75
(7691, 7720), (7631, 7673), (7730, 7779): -1.75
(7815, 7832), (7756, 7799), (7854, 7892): -0.48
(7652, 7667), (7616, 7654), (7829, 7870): 0.25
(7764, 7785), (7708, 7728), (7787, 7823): 1.63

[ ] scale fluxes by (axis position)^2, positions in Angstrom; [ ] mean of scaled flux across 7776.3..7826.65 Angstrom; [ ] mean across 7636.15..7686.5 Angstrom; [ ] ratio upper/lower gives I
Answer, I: 1.03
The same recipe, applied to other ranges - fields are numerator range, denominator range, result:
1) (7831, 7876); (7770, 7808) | 1.07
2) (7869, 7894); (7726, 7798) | 1.07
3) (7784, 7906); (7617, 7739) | 1.04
